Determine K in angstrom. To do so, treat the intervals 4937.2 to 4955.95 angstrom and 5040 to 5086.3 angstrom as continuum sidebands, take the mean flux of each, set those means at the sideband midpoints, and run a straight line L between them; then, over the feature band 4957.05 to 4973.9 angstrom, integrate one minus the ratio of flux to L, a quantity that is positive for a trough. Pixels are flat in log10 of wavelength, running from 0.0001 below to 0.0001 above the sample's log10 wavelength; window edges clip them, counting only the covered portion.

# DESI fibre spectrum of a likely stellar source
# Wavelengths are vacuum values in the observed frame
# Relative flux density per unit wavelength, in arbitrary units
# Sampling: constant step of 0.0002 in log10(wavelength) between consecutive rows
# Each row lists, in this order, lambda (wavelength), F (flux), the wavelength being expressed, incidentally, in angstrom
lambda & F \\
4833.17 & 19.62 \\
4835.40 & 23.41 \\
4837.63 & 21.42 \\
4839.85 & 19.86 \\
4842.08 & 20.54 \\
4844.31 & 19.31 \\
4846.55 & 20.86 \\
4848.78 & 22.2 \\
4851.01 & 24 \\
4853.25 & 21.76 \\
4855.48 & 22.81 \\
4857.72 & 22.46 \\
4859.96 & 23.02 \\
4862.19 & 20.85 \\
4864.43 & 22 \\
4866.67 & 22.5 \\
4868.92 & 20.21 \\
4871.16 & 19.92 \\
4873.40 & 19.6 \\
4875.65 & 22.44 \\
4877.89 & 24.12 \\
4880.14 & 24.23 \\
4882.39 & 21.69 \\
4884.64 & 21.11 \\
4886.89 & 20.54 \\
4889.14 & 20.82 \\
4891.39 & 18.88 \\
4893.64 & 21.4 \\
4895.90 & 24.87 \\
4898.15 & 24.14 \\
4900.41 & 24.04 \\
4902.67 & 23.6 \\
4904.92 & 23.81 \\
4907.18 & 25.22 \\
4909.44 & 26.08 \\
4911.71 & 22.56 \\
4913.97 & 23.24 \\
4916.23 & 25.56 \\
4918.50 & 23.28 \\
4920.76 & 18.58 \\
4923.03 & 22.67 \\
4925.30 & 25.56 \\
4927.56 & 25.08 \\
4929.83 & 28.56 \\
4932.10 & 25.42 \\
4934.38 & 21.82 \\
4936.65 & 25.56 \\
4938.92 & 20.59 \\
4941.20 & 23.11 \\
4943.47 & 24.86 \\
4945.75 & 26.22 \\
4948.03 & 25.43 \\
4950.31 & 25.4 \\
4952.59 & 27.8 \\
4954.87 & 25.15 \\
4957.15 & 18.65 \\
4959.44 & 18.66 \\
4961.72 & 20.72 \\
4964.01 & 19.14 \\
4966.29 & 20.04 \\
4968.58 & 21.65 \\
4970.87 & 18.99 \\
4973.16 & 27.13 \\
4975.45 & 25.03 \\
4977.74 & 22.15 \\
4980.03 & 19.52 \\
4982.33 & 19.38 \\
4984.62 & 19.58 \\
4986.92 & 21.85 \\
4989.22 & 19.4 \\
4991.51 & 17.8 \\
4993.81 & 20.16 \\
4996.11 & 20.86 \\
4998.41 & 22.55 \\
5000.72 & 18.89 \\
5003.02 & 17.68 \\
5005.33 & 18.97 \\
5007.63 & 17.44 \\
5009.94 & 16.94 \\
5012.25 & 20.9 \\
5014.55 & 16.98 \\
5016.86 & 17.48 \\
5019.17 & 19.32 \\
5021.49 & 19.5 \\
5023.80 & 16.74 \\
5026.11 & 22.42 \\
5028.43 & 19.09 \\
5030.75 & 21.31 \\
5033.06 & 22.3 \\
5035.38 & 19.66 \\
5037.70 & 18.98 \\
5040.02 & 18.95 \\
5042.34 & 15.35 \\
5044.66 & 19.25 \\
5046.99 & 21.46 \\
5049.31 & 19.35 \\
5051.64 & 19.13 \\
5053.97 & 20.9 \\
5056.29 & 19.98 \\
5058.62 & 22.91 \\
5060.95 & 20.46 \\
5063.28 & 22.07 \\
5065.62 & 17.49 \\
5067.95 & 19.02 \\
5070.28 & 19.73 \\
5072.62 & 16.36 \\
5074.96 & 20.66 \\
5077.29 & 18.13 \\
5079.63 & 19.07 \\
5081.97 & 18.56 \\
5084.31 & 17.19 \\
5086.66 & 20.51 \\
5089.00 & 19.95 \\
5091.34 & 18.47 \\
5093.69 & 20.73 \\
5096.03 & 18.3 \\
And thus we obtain 2.4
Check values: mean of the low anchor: 24.8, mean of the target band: 20.6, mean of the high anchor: 19.3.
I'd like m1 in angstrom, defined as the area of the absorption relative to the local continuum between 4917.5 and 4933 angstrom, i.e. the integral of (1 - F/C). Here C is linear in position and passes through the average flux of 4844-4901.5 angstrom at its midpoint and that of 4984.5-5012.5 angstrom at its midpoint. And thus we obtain -2.43 angstrom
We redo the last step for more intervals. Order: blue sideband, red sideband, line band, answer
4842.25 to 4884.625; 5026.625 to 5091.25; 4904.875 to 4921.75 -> -1.8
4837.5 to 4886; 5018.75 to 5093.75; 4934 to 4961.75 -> -3.8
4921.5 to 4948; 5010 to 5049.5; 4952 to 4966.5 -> 1.2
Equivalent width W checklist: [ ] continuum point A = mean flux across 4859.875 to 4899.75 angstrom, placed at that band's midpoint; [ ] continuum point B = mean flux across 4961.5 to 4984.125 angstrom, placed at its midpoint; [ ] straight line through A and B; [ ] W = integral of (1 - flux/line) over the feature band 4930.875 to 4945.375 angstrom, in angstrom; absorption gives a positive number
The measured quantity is -1.5 angstrom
